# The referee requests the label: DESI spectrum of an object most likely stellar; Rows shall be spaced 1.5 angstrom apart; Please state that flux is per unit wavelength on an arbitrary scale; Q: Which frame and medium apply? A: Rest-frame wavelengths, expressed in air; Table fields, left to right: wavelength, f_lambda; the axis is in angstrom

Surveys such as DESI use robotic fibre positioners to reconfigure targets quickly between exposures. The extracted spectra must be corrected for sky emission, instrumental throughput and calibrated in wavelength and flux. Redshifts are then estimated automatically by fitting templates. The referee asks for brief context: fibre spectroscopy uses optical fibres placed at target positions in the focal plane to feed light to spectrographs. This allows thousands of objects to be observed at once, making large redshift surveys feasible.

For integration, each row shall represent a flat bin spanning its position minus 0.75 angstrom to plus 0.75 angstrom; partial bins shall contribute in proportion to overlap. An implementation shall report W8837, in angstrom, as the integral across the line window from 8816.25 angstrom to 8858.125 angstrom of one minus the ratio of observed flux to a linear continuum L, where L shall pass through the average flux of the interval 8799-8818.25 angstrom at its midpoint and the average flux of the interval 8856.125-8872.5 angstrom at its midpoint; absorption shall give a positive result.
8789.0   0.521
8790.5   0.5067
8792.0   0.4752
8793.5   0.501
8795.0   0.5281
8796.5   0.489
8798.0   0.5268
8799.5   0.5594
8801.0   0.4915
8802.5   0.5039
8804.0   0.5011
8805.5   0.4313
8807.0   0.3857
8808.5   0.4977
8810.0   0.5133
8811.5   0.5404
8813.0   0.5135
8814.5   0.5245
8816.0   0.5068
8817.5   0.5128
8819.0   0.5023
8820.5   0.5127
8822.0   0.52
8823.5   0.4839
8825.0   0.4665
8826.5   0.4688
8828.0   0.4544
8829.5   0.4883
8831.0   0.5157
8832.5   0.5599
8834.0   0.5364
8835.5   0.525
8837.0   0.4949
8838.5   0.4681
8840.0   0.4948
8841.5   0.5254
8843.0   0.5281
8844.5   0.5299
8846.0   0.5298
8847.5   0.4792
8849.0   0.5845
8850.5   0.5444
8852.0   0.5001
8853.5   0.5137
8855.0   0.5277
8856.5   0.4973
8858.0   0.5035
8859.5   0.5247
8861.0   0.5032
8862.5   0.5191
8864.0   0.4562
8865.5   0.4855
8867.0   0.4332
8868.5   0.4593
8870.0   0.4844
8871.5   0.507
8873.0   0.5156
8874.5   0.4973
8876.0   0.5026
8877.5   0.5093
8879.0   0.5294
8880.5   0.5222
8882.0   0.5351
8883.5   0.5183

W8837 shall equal -1.4 angstrom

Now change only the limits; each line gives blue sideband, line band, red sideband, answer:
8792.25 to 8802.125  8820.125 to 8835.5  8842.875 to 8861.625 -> 0.47 angstrom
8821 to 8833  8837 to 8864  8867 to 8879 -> -1.07 angstrom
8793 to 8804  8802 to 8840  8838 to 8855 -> 1.41 angstrom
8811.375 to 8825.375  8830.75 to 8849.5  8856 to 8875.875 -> -0.74 angstrom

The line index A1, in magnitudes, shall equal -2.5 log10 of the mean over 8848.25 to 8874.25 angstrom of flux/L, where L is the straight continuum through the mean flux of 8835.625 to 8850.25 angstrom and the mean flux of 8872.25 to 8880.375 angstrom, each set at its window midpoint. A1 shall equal 0.02 mag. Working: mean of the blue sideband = 0.516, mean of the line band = 0.503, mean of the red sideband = 0.512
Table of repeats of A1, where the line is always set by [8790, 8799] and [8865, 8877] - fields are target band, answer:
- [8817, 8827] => 0.01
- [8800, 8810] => 0.06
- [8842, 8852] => -0.08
